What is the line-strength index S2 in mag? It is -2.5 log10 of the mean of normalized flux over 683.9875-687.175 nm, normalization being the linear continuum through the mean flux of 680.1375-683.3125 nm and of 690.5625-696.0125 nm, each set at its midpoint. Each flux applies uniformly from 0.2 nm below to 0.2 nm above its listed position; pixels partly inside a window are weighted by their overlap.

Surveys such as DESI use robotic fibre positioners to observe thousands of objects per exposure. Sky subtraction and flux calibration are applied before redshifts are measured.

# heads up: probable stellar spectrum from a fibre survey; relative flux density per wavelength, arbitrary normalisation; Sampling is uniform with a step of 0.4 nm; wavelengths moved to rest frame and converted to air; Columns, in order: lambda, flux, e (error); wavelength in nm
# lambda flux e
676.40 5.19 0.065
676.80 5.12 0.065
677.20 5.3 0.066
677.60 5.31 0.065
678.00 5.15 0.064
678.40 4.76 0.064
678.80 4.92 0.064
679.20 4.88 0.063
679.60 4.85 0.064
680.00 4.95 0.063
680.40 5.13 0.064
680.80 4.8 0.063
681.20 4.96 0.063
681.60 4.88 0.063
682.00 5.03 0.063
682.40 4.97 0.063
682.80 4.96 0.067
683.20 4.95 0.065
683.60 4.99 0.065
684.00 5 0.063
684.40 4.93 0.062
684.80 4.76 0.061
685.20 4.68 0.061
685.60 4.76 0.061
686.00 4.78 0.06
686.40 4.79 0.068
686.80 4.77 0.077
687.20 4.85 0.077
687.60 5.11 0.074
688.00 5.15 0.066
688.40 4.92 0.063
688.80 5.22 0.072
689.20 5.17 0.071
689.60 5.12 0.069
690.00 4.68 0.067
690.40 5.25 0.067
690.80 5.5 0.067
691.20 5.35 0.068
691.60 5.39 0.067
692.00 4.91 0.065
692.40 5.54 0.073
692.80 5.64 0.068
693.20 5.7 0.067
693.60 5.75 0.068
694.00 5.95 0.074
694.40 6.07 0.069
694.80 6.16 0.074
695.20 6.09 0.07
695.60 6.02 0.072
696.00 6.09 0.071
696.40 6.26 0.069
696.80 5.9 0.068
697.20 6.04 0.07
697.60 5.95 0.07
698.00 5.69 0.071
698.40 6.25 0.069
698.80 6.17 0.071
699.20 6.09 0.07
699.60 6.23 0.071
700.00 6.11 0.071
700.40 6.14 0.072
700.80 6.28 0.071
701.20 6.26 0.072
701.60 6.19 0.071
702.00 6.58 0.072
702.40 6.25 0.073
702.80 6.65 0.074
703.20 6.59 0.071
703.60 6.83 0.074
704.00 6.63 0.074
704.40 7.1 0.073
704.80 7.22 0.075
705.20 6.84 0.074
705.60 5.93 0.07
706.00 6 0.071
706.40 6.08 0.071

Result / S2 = 0.09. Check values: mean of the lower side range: 4.96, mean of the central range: 4.8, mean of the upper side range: 5.71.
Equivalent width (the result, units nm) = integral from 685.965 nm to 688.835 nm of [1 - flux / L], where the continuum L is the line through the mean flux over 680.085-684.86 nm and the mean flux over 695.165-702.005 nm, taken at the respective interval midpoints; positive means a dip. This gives 0.198 nm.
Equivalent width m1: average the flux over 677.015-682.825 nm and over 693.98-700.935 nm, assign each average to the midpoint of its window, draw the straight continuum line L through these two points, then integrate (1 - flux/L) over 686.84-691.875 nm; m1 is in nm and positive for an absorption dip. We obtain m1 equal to 0.408 nm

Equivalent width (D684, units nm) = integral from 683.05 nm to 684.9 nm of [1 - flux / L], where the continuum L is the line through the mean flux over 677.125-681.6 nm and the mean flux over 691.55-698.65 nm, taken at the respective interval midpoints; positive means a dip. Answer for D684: 0.11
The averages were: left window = 4.99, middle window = 4.93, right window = 5.87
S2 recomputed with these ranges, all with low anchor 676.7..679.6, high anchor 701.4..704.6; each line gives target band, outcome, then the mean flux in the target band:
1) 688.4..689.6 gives 0.12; 5.14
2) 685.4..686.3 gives 0.16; 4.77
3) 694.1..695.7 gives 0.00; 6.08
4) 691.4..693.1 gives 0.10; 5.39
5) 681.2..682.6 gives 0.07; 4.96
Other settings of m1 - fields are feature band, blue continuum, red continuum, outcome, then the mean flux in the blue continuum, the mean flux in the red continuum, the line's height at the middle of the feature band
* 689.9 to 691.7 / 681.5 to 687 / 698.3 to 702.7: 0.06 nm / 4.87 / 6.24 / 5.43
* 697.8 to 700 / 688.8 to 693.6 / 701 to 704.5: 0.02 nm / 5.31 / 6.55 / 6.14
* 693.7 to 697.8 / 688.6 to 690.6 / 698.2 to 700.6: -0.20 nm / 5.09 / 6.17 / 5.76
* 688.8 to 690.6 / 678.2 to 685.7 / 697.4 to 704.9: 0.14 nm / 4.91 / 6.37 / 5.5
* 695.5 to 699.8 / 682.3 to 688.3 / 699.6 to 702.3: -0.07 nm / 4.9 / 6.26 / 5.97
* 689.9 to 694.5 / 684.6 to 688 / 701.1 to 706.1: -0.05 nm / 4.83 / 6.56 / 5.42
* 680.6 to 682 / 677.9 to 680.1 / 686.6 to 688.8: 0.01 nm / 4.91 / 4.98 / 4.93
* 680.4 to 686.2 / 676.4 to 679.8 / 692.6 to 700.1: 0.46 nm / 5.05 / 6.01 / 5.32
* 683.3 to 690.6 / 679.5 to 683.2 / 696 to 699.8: 0.53 nm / 4.95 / 6.07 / 5.33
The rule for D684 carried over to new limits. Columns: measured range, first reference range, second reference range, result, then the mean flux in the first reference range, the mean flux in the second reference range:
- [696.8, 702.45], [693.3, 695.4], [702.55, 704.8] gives 0.26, 5.99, 6.79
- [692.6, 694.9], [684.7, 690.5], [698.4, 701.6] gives -0.13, 4.93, 6.19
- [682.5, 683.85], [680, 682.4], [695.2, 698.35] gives 0.03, 4.96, 6.01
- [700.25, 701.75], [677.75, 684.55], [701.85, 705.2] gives 0.07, 4.95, 6.74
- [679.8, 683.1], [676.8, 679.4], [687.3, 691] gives 0.08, 5.06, 5.12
